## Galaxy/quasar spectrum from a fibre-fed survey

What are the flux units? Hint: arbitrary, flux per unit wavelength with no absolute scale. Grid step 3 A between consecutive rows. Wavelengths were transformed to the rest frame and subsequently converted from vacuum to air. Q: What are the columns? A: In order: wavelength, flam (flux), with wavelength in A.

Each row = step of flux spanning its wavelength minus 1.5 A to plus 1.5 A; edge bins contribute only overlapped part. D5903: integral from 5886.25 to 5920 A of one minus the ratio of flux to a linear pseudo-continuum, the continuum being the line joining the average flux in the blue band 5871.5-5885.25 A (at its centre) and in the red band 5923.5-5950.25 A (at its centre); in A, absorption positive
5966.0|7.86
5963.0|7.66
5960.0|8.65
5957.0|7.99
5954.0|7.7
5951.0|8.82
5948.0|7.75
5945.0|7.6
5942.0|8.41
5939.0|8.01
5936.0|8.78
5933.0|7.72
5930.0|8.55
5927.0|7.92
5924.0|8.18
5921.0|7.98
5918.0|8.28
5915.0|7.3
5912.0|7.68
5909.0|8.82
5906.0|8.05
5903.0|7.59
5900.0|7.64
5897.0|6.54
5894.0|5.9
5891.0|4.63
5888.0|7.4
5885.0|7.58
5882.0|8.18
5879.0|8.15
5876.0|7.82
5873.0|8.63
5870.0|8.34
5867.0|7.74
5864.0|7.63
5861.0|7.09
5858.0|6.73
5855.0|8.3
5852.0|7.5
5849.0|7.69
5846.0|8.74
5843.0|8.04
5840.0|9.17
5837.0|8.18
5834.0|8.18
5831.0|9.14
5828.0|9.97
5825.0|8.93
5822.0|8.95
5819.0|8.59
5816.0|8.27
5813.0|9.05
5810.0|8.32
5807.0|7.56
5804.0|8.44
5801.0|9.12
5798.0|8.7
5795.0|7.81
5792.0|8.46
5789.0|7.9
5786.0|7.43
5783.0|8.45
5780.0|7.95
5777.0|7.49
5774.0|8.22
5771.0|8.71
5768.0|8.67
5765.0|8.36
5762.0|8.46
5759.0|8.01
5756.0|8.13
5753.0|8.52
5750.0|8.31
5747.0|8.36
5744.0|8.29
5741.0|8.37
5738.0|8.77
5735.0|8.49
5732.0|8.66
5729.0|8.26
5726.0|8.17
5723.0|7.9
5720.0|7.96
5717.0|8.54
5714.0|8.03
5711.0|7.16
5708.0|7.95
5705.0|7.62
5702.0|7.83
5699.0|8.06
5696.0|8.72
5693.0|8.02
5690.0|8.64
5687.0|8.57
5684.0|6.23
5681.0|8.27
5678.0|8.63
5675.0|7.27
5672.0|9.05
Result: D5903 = 3.5 A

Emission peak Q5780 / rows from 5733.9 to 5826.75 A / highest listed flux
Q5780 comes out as 9.12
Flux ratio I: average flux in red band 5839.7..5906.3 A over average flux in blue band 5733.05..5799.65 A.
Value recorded 0.92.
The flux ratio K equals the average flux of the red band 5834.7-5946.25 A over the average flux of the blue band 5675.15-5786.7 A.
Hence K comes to 0.96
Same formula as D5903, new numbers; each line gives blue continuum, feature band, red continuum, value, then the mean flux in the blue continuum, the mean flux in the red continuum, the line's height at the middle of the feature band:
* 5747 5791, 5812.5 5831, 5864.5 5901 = -2.7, 8.2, 7.38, 7.82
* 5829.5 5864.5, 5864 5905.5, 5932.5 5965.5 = 3.3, 8.04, 8.1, 8.07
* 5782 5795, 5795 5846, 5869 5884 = -3.5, 8.02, 8.2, 8.08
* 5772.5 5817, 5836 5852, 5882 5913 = -1.1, 8.21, 7.22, 7.74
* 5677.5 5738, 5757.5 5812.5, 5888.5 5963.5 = -1.8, 8.09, 7.76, 7.98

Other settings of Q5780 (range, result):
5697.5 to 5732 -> 8.66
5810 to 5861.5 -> 9.97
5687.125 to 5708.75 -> 8.72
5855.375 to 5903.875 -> 8.63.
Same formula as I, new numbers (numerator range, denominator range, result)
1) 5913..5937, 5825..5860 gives 0.97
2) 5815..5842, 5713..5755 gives 1.06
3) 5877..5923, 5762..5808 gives 0.91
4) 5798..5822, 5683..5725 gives 1.07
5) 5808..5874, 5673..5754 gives 1.02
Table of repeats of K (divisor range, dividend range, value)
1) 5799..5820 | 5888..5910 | 0.83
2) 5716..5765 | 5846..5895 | 0.90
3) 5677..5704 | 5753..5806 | 1.02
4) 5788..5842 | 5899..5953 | 0.94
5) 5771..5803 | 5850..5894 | 0.92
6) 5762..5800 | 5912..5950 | 0.98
